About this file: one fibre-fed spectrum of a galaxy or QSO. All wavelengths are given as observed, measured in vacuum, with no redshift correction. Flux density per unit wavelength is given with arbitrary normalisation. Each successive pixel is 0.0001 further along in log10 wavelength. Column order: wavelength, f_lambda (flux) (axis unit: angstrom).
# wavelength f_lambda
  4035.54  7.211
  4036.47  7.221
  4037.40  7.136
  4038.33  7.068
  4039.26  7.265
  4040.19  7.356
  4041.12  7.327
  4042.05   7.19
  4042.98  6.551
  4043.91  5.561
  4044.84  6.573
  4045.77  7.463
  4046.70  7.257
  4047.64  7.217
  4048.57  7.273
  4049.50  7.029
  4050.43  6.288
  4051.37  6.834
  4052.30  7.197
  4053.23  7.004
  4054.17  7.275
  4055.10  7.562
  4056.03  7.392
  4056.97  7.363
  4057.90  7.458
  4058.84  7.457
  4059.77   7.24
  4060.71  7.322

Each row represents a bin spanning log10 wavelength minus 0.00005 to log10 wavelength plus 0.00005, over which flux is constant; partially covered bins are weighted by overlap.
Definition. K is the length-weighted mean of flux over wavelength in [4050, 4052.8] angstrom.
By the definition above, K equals 6.78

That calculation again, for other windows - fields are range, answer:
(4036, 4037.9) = 7.17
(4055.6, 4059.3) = 7.4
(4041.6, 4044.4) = 6.44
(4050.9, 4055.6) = 7.18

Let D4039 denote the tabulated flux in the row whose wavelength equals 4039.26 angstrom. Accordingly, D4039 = 7.265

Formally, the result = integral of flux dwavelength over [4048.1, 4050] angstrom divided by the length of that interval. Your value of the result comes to 7.16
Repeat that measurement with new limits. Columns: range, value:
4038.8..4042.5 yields 7.29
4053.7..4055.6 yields 7.43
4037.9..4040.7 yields 7.23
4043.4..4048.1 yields 6.81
